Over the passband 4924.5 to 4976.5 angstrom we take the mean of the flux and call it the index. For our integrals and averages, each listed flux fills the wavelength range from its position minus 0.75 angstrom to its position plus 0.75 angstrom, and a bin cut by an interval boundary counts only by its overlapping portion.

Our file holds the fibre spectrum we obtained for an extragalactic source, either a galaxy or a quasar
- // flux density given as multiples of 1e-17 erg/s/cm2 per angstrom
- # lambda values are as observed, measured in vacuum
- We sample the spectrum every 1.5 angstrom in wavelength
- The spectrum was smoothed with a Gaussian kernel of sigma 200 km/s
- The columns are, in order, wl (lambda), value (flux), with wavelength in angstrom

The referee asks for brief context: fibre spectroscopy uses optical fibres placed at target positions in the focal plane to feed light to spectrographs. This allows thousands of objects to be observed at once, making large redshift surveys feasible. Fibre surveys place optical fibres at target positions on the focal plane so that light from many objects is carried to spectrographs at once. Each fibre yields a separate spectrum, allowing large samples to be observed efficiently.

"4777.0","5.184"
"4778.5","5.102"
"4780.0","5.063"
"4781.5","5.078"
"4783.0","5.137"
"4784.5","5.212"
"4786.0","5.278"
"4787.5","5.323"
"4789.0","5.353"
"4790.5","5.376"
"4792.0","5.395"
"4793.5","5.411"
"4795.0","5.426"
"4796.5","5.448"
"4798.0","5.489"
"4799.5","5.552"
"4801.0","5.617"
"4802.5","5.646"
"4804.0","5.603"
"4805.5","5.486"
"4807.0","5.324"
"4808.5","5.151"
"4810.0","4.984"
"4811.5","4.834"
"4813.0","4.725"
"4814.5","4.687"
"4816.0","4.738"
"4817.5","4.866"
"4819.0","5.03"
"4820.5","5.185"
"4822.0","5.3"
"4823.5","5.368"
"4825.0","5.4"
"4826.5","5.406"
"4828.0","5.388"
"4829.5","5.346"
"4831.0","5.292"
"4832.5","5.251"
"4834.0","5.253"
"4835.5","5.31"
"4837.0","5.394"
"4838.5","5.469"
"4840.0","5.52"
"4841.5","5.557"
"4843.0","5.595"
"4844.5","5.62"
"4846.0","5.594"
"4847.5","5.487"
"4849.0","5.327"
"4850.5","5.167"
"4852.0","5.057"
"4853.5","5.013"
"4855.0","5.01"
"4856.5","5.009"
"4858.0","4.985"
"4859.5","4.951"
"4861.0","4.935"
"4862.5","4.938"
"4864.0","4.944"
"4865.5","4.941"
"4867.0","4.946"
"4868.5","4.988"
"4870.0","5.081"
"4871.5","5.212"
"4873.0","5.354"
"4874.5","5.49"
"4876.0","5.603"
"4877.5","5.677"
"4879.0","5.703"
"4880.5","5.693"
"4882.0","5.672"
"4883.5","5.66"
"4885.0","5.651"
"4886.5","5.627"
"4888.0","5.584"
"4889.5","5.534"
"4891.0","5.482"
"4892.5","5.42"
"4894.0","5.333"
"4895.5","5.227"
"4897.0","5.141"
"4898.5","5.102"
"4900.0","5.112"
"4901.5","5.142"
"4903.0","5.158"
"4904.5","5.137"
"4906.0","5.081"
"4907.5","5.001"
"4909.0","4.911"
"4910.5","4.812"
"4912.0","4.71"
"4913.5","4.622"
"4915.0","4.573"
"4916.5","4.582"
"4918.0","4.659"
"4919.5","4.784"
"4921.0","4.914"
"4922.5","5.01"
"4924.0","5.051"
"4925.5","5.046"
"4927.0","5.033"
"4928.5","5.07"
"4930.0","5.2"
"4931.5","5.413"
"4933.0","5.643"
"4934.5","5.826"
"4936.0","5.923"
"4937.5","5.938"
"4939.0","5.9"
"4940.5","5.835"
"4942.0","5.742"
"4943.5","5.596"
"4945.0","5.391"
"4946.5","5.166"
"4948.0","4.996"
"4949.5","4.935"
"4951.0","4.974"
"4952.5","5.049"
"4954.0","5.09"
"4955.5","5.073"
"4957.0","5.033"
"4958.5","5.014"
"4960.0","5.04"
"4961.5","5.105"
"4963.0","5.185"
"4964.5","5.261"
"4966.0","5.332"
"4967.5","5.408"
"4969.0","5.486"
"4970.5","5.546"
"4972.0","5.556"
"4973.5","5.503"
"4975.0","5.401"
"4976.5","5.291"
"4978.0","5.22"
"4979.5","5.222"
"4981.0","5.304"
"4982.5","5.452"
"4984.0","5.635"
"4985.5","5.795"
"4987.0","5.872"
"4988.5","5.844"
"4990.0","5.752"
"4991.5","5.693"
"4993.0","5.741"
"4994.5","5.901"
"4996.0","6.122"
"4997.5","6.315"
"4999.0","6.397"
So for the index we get 5.34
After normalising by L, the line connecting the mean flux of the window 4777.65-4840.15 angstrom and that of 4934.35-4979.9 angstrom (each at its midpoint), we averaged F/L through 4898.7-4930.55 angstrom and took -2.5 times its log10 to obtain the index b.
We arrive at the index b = 0.08 mag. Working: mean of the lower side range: 5.26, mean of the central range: 4.93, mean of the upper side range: 5.35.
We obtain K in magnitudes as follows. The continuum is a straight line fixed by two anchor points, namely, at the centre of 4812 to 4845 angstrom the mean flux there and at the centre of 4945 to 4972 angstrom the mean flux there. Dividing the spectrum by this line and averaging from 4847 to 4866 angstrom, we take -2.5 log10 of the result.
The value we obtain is 0.04 mag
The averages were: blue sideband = 5.25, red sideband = 5.18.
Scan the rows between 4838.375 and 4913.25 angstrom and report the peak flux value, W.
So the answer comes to 5.703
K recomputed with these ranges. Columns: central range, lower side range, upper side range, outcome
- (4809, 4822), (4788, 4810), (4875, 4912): 0.11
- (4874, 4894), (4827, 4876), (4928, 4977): -0.06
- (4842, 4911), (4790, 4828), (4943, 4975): 0.00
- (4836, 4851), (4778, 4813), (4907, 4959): -0.04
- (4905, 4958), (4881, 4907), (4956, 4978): 0.03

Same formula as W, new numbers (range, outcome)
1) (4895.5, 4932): 5.413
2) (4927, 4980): 5.938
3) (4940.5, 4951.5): 5.835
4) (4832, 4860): 5.62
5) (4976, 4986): 5.795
